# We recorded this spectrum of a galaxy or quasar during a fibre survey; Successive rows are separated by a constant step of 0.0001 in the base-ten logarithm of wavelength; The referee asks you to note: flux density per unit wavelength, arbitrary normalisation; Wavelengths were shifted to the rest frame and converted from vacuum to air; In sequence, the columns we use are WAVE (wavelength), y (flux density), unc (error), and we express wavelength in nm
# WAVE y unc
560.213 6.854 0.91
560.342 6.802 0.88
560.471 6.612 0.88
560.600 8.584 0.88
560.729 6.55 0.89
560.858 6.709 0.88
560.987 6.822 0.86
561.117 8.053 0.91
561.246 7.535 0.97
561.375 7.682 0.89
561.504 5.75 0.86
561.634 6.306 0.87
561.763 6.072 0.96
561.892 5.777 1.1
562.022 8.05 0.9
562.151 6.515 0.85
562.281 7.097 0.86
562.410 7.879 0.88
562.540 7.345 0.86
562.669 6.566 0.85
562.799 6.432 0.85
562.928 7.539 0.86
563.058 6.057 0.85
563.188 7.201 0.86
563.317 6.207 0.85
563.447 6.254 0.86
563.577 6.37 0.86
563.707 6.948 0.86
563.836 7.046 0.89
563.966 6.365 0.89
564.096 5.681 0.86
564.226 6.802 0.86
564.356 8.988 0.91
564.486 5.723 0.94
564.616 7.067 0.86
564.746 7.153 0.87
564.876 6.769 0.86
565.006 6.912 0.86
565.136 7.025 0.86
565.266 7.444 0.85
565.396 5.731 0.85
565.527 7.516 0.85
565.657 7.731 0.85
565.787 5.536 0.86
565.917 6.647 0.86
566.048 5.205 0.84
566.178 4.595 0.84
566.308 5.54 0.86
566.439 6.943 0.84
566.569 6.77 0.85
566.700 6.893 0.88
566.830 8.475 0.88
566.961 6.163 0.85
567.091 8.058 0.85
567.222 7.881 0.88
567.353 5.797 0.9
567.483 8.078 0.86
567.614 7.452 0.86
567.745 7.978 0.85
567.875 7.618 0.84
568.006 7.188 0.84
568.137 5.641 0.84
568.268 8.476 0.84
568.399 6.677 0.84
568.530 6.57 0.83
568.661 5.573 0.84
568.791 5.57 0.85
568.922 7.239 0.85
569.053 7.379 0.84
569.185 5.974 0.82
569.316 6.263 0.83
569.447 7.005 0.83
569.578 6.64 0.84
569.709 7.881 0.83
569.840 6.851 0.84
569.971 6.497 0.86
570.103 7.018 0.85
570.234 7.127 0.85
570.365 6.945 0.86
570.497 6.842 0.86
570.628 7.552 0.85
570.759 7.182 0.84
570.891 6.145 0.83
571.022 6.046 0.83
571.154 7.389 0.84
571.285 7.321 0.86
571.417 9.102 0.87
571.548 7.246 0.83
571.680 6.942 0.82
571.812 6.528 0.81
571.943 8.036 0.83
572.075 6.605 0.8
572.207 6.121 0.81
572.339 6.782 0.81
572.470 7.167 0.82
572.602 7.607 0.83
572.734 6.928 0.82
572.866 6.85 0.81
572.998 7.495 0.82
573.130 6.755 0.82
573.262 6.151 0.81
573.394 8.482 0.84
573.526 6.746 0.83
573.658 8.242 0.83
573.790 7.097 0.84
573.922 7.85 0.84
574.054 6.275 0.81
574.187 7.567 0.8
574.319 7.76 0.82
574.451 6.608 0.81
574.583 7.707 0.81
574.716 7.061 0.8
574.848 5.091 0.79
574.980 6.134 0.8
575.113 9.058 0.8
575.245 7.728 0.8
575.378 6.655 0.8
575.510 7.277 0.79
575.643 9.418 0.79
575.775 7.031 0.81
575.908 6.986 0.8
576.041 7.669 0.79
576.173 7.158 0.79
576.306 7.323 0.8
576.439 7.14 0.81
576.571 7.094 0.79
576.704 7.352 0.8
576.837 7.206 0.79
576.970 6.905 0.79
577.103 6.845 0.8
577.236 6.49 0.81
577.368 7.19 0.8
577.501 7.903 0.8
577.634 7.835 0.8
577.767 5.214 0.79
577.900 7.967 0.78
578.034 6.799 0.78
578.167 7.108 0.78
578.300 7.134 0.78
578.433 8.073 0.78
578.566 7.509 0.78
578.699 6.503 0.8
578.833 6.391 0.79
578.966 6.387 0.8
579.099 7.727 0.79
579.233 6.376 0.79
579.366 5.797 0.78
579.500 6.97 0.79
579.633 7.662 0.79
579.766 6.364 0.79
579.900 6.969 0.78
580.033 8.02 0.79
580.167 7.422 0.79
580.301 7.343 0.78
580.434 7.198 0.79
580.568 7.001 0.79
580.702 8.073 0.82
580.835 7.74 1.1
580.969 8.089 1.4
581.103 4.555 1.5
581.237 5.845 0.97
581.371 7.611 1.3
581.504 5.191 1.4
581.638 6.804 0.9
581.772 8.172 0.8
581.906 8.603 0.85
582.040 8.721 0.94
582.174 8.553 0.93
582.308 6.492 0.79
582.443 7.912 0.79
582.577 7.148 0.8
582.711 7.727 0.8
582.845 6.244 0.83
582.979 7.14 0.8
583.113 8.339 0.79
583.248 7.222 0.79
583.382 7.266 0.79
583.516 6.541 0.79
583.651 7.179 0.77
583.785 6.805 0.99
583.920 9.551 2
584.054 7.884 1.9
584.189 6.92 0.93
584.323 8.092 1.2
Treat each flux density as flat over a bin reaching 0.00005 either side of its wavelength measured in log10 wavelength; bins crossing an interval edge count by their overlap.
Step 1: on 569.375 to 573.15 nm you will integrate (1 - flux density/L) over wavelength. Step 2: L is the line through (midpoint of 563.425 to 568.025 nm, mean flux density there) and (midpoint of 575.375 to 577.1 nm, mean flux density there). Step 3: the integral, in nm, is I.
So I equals 0.02 nm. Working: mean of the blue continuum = 6.85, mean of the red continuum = 7.33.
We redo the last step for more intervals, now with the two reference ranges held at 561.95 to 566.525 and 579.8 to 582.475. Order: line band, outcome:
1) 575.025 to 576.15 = -0.09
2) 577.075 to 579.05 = 0.04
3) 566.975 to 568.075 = -0.10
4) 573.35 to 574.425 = -0.06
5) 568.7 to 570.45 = 0.03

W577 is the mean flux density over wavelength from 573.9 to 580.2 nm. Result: 7.13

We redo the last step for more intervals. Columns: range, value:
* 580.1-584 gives 7.33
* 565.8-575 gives 6.94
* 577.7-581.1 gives 7.06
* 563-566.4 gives 6.56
